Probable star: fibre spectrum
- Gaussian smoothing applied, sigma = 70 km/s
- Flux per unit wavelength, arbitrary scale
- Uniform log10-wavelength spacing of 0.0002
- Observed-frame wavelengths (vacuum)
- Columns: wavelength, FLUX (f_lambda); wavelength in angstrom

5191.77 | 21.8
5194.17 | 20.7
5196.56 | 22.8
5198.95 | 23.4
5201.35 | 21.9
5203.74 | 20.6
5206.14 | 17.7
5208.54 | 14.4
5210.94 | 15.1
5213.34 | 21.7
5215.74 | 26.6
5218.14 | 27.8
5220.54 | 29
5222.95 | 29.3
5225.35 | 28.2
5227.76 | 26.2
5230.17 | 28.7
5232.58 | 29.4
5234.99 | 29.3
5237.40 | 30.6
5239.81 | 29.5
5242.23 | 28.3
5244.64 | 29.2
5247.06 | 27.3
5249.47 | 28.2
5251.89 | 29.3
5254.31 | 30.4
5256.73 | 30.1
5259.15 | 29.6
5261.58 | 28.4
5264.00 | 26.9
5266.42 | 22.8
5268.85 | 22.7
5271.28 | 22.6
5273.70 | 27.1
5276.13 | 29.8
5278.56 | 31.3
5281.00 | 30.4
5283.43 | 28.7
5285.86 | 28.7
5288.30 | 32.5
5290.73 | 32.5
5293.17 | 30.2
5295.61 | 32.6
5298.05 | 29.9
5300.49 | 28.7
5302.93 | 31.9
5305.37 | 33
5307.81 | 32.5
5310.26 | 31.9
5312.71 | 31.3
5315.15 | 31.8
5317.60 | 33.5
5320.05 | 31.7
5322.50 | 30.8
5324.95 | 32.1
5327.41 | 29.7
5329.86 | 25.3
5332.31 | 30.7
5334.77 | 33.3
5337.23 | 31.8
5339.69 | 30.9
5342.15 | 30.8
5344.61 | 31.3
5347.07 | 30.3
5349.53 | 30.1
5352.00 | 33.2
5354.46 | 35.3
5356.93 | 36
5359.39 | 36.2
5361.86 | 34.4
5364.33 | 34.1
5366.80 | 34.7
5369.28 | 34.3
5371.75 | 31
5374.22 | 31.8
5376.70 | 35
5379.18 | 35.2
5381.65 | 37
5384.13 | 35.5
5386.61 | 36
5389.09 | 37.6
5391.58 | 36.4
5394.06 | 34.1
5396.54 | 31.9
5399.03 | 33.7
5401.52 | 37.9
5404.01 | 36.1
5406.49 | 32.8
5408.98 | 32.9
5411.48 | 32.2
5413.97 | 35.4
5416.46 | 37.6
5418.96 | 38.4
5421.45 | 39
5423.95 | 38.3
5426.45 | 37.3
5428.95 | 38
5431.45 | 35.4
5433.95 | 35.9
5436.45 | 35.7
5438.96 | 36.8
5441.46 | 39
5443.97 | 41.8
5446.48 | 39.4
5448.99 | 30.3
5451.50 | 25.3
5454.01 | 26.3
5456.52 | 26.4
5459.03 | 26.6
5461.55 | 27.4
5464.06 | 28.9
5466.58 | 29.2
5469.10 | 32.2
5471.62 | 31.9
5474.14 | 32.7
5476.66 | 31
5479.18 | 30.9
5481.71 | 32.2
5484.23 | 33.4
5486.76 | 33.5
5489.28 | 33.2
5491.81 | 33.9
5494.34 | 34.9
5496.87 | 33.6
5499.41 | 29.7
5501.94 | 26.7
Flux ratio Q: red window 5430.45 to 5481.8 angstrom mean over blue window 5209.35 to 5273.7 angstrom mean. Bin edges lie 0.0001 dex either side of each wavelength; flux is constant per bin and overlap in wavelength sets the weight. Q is 1.18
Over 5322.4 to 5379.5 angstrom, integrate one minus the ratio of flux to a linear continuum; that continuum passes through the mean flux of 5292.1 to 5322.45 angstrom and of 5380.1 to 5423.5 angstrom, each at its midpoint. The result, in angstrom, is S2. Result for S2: 1.8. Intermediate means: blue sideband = 31.6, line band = 32.4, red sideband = 35.6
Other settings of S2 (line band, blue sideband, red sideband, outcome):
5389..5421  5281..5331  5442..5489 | -4.14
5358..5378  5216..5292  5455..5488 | -3.00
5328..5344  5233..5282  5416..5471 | 0.05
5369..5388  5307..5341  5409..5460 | -0.89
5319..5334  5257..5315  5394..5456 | 0.48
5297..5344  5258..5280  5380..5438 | -1.59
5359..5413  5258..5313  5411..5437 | 0.30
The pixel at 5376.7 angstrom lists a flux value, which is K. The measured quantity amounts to 35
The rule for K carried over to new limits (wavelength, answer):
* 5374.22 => 31.8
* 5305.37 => 33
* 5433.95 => 35.9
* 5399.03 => 33.7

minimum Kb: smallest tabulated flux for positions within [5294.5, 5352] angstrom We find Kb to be 25.3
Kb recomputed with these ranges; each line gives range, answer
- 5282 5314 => 28.7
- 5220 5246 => 26.2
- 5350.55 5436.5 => 31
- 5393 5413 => 31.9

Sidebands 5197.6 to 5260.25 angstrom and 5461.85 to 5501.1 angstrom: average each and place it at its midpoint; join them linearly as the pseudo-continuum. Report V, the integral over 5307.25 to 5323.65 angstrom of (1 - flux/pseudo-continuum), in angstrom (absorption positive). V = -2.2 angstrom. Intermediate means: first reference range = 26.2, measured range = 31.9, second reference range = 31.9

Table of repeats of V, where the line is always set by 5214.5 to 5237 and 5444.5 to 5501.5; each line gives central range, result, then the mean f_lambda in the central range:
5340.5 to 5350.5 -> -0.3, 30.7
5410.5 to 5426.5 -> -3.4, 36.9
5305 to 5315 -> -0.9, 32.1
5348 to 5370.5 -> -3.3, 34.2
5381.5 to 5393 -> -2.4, 36.4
